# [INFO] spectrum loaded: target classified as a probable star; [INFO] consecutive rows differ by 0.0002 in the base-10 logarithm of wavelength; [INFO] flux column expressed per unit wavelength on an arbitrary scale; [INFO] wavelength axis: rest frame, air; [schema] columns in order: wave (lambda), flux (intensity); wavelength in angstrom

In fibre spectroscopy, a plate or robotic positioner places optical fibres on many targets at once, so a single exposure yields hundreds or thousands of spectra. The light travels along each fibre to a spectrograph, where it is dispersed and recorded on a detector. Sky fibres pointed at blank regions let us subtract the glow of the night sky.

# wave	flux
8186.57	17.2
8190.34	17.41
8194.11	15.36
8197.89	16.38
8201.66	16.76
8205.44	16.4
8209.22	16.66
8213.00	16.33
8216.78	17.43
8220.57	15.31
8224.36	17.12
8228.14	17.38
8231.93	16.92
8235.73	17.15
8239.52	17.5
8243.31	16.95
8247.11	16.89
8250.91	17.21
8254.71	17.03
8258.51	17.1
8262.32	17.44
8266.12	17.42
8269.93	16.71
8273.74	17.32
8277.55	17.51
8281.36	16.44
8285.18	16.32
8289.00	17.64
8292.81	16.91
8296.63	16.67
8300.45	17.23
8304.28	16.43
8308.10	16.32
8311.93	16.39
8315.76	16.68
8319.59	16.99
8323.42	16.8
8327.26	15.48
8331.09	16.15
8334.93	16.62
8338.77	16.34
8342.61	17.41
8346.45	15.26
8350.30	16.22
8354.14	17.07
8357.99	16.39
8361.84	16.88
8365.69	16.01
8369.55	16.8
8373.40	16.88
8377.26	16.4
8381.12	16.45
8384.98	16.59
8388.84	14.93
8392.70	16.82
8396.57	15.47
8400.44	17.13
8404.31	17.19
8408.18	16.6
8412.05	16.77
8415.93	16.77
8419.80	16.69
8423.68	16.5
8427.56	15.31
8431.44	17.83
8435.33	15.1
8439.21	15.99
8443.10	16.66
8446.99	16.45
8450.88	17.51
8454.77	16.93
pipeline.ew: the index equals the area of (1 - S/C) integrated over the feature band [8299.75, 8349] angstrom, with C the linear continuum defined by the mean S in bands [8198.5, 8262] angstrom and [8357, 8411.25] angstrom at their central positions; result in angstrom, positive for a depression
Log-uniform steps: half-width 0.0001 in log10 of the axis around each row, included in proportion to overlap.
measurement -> 0.6 angstrom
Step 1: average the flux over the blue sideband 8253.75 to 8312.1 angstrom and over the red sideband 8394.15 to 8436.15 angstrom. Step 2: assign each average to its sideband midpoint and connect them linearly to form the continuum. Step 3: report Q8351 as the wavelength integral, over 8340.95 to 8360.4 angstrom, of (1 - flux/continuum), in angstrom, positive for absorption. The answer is 0.30 angstrom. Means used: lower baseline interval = 16.9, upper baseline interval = 16.5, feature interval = 16.5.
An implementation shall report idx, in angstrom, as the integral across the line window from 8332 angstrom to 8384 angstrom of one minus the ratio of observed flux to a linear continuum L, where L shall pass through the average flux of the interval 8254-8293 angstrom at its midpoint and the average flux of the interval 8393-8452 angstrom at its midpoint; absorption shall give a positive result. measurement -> 0.8 angstrom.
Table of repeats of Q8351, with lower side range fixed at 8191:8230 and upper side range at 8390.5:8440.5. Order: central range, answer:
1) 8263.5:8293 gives -0.9 angstrom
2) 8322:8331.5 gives 0.2 angstrom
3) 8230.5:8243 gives -0.5 angstrom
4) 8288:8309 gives -0.4 angstrom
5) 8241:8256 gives -0.5 angstrom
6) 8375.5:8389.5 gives 0.2 angstrom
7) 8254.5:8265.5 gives -0.5 angstrom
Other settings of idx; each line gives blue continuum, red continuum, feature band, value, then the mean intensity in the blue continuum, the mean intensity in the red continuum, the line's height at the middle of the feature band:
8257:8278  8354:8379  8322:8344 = 0.5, 17.2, 16.6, 16.8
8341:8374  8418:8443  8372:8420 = -0.3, 16.5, 16.3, 16.4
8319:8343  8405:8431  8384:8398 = 0.5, 16.5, 16.6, 16.5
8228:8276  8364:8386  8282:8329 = 0.6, 17.1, 16.5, 16.9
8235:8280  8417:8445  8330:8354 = 0.5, 17.2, 16.3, 16.8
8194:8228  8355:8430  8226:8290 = -2.3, 16.5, 16.5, 16.5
